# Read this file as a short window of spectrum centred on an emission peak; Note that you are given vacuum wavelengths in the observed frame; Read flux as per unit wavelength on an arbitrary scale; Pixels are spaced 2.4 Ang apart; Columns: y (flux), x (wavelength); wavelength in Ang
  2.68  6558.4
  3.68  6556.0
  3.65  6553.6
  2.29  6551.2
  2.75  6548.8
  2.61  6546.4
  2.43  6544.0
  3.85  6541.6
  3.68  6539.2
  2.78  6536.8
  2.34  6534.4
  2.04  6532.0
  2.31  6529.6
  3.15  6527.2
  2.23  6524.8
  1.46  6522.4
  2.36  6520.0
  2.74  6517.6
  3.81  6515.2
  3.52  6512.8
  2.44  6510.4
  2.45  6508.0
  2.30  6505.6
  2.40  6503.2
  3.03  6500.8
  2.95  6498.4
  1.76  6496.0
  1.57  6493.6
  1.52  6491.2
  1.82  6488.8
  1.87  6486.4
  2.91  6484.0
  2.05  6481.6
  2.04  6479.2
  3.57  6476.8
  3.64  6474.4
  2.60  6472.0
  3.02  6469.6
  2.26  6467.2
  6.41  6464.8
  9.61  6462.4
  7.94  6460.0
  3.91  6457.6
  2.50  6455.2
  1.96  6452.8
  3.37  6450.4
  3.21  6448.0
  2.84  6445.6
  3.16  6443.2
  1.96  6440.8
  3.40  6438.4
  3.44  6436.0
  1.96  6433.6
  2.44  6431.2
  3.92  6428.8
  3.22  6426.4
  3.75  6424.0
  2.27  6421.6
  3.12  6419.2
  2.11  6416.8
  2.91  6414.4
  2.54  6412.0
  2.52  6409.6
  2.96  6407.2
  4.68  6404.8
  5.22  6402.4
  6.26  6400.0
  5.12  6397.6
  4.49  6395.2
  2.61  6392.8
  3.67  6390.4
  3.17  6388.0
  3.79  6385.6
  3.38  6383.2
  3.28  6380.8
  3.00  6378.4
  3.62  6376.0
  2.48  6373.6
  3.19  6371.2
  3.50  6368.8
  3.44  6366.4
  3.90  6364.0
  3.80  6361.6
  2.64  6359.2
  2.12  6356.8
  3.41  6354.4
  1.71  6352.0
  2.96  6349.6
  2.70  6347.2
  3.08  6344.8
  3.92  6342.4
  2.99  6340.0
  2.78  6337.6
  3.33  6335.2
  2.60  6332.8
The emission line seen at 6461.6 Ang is [O III] 5007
